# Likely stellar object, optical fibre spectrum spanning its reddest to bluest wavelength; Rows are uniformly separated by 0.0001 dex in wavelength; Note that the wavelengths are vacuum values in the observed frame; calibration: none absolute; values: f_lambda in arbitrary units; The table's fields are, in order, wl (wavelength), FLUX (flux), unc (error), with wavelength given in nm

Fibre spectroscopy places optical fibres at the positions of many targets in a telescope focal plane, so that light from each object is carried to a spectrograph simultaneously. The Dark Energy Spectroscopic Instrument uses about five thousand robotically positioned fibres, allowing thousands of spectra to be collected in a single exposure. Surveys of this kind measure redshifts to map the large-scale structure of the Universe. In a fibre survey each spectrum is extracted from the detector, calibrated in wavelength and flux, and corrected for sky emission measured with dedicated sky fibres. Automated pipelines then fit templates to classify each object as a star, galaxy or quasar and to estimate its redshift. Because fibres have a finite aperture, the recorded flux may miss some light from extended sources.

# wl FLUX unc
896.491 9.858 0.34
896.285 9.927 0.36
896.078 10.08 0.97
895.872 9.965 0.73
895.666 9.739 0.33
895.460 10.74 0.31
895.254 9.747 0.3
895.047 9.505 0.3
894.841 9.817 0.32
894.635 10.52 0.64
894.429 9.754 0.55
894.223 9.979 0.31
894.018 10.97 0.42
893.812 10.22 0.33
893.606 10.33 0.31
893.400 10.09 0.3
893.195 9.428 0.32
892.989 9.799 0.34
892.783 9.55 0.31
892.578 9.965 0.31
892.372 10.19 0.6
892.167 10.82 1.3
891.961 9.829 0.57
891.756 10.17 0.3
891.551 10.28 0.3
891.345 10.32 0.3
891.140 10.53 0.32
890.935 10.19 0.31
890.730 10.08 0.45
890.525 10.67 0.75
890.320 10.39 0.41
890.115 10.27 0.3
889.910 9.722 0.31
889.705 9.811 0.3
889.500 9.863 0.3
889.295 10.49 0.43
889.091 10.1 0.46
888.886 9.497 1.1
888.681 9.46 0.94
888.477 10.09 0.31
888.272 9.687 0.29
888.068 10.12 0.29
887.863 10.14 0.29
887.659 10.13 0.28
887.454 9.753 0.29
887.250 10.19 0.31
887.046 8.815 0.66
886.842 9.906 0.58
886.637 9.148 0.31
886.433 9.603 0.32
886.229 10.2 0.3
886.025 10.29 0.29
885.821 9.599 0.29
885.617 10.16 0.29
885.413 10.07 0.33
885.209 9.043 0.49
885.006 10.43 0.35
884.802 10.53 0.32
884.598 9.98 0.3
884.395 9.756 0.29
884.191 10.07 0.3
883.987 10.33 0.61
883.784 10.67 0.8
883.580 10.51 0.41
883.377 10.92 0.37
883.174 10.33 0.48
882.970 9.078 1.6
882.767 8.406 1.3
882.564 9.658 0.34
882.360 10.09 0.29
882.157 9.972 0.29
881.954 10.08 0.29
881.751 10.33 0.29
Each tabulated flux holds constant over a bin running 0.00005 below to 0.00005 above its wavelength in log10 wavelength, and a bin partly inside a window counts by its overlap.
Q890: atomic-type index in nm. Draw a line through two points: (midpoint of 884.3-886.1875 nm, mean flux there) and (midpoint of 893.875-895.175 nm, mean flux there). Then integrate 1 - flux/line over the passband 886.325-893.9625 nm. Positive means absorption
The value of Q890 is 0.04 nm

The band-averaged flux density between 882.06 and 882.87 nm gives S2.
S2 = 9.53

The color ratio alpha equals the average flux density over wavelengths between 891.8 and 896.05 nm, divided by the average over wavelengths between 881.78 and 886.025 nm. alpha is 1.01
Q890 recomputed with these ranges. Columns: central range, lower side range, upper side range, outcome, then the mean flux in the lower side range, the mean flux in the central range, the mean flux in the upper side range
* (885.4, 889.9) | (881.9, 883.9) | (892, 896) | 0.066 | 9.97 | 9.86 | 10.1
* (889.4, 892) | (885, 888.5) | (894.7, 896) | -0.076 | 9.83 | 10.2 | 9.94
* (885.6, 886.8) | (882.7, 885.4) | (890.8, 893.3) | 0.028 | 10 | 9.81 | 10.1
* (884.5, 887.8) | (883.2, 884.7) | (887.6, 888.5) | 0.095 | 10.3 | 9.87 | 10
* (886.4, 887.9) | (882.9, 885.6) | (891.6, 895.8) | 0.063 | 10.1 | 9.7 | 10.1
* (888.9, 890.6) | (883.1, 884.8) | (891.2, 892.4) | 0.029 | 10.3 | 10.1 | 10.3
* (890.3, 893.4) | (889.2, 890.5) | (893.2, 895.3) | -0.013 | 10.1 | 10.1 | 10.1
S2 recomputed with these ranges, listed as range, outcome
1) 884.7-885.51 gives 10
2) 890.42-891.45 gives 10.4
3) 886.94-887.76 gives 9.72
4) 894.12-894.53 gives 9.89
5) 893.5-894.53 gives 10.3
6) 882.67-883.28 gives 9.29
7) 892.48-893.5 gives 9.77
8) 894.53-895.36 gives 9.89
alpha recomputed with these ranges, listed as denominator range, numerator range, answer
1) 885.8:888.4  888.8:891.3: 1.03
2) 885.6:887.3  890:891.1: 1.06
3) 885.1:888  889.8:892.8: 1.04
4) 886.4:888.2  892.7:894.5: 1.03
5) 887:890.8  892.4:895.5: 1.00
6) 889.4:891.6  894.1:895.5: 0.98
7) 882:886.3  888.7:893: 1.01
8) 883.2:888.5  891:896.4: 1.01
